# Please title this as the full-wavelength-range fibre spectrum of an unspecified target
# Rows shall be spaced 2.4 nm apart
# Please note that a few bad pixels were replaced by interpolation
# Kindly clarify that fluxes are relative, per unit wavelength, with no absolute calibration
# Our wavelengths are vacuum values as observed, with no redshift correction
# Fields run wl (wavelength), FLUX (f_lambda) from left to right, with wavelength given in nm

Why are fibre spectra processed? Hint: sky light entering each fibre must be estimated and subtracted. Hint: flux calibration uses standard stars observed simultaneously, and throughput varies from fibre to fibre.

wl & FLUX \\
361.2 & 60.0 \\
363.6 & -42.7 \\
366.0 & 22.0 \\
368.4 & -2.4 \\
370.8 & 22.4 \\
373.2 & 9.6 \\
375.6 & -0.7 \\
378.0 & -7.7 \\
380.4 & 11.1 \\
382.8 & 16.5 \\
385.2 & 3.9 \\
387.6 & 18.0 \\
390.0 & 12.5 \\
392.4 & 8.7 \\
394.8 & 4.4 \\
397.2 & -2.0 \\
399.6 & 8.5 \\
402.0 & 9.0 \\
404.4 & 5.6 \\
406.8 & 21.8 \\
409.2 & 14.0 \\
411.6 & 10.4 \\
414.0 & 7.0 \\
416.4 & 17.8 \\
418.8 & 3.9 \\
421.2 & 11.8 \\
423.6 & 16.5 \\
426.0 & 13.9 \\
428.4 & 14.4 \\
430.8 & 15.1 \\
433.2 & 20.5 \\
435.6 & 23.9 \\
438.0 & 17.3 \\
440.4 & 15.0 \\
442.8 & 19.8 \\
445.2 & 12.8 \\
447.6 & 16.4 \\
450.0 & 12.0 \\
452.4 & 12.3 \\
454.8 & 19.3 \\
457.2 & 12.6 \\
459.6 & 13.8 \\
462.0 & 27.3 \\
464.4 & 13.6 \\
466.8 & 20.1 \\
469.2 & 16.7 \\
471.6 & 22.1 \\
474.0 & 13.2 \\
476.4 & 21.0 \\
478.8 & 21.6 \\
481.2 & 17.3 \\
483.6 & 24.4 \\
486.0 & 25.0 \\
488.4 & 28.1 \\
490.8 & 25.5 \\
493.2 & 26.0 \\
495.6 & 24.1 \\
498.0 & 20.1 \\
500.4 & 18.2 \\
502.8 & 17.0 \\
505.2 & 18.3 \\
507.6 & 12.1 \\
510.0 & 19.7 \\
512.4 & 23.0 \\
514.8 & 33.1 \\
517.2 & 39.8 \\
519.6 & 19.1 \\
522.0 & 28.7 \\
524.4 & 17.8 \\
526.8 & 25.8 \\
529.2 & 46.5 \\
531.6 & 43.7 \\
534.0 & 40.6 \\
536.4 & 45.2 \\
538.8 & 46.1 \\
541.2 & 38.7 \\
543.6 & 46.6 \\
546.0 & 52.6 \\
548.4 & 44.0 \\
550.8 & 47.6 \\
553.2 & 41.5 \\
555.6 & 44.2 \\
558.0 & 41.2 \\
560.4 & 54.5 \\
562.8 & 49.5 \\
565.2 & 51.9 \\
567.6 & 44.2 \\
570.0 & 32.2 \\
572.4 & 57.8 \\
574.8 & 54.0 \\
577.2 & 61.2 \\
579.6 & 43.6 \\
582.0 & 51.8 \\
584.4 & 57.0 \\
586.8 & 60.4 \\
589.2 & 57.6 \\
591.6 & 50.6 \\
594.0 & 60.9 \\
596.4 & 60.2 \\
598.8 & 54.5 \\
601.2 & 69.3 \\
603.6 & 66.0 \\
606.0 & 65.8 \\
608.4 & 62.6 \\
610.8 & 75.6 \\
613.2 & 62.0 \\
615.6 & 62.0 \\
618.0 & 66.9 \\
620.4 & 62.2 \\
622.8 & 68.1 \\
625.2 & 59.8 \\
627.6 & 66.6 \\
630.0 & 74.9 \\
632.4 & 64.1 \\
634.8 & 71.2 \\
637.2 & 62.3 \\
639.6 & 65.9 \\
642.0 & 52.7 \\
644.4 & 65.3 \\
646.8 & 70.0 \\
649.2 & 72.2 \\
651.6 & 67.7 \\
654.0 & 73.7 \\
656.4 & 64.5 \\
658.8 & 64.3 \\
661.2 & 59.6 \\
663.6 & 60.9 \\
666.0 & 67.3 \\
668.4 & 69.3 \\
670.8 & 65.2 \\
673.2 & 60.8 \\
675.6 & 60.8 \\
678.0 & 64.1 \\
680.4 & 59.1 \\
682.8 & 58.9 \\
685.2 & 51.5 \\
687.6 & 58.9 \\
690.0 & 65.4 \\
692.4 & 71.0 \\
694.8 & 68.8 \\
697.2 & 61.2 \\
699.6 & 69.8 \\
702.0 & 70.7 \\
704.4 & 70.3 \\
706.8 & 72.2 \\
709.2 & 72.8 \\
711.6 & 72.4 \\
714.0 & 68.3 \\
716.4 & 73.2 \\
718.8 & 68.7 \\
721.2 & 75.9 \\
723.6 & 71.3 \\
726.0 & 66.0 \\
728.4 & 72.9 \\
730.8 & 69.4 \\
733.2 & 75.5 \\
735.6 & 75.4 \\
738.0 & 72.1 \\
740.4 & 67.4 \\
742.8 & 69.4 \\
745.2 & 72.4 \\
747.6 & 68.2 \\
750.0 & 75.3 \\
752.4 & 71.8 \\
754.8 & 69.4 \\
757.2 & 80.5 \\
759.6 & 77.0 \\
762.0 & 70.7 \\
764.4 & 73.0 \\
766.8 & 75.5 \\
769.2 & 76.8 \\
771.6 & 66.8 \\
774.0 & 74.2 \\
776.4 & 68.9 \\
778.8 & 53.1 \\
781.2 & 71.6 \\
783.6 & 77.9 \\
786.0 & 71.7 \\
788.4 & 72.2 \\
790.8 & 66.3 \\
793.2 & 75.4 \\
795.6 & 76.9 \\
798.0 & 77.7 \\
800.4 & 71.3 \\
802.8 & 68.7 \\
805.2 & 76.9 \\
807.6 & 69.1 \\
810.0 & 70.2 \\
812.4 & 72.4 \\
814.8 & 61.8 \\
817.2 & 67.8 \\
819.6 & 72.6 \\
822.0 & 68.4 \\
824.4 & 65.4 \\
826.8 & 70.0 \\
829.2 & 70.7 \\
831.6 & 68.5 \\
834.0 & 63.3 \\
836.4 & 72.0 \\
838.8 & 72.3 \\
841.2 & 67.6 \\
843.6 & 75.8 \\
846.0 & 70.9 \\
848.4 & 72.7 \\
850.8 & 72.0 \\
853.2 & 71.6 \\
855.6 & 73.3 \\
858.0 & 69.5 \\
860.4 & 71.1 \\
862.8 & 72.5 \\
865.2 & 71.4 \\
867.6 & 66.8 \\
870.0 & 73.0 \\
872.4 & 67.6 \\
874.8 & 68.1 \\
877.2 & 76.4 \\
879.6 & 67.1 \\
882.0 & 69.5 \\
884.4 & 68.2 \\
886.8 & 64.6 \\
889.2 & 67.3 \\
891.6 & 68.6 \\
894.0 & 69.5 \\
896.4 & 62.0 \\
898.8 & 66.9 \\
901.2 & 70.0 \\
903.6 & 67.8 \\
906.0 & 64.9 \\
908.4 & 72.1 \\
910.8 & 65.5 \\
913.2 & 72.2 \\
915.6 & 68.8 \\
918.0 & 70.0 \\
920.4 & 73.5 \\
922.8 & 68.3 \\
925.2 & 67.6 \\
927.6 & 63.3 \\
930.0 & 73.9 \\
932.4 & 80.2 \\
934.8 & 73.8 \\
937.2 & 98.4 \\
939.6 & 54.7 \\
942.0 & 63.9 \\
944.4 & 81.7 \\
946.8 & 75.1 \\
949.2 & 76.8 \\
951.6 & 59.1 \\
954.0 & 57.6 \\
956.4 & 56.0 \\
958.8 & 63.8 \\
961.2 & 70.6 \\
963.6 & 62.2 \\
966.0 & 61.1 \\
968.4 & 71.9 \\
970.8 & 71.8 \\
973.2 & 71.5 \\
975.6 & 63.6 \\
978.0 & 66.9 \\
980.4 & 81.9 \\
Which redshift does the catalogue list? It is 0.32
